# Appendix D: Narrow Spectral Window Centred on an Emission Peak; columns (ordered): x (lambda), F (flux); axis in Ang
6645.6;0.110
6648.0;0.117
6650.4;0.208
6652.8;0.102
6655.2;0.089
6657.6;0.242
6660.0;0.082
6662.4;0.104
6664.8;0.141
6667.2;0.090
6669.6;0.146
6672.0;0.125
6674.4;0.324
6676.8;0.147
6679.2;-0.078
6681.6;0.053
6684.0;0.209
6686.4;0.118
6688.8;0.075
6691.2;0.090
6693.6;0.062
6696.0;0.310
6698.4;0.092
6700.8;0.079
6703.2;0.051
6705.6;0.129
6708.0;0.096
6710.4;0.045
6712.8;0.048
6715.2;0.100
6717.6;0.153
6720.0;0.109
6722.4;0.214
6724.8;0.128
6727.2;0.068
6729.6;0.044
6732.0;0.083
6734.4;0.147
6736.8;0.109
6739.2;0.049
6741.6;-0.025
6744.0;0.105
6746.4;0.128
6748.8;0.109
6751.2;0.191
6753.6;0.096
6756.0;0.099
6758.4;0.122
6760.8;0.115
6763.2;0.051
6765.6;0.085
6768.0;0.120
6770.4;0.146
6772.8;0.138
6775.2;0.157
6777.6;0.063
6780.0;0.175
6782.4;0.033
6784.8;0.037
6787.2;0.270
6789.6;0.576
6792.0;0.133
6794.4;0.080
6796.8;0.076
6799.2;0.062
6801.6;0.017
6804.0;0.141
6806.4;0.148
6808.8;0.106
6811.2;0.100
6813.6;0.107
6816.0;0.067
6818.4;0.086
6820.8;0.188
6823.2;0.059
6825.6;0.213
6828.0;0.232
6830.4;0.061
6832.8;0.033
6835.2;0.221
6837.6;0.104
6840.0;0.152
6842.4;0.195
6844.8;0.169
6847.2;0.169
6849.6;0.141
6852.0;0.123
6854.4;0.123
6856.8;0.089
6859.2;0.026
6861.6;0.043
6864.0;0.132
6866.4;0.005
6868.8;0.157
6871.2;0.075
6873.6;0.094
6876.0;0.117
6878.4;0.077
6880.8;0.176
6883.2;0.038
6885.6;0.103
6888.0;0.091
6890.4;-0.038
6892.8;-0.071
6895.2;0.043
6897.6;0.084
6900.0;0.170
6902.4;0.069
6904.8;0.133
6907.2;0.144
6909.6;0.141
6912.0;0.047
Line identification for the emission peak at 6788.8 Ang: H-alpha 6563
